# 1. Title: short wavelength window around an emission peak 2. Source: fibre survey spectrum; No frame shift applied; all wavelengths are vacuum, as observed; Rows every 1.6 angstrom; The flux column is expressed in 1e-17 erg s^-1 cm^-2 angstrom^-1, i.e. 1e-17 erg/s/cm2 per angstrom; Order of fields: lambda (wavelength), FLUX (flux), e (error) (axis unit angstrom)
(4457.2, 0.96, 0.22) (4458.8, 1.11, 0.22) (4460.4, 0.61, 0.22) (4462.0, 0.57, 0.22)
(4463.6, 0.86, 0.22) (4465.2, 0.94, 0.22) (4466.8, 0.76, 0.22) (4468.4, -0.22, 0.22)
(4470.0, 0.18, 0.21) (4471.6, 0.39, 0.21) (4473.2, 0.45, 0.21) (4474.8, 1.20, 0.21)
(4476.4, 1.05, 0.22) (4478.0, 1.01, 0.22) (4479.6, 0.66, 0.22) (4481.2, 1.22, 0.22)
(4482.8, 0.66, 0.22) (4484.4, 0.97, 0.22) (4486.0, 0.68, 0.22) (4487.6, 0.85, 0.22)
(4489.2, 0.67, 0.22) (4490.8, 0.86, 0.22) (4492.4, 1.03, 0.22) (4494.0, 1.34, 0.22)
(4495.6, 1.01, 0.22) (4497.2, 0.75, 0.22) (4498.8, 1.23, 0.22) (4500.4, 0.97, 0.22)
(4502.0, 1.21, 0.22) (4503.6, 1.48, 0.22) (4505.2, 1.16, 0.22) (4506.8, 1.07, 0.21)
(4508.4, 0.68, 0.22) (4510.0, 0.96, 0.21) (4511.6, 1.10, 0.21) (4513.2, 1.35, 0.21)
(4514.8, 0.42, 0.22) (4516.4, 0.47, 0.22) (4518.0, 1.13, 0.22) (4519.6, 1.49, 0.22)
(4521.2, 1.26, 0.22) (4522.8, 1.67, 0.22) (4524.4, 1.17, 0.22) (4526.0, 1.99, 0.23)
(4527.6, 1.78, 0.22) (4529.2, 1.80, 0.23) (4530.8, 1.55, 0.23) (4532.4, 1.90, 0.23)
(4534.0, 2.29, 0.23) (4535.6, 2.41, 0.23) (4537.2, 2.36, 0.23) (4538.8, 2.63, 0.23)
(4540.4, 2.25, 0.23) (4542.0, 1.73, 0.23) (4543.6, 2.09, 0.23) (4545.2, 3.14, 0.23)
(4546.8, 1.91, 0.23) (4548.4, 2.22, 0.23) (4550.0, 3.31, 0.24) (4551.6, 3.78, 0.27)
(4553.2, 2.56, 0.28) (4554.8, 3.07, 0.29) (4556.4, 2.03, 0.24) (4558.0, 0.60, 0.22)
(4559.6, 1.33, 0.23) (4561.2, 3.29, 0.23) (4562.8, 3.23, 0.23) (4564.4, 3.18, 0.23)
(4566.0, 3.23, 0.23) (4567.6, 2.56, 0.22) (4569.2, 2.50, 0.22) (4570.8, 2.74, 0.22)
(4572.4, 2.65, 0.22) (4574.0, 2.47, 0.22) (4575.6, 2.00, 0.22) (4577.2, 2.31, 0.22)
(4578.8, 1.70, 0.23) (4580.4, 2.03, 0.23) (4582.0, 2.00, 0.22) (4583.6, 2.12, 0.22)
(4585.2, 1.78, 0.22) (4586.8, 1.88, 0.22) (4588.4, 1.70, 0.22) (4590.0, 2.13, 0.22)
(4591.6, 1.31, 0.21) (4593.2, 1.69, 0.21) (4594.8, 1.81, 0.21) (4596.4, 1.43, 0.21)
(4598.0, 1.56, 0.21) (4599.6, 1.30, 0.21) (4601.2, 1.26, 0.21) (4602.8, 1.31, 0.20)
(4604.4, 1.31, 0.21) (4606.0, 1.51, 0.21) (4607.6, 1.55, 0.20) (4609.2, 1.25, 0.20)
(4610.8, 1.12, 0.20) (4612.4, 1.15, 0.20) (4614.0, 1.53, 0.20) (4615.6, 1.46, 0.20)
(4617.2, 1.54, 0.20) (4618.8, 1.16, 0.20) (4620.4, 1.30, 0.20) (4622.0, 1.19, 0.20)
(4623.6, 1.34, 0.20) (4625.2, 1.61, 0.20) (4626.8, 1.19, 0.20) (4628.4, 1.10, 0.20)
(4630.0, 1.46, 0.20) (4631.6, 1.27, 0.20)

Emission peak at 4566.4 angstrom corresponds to Lyman alpha 1216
